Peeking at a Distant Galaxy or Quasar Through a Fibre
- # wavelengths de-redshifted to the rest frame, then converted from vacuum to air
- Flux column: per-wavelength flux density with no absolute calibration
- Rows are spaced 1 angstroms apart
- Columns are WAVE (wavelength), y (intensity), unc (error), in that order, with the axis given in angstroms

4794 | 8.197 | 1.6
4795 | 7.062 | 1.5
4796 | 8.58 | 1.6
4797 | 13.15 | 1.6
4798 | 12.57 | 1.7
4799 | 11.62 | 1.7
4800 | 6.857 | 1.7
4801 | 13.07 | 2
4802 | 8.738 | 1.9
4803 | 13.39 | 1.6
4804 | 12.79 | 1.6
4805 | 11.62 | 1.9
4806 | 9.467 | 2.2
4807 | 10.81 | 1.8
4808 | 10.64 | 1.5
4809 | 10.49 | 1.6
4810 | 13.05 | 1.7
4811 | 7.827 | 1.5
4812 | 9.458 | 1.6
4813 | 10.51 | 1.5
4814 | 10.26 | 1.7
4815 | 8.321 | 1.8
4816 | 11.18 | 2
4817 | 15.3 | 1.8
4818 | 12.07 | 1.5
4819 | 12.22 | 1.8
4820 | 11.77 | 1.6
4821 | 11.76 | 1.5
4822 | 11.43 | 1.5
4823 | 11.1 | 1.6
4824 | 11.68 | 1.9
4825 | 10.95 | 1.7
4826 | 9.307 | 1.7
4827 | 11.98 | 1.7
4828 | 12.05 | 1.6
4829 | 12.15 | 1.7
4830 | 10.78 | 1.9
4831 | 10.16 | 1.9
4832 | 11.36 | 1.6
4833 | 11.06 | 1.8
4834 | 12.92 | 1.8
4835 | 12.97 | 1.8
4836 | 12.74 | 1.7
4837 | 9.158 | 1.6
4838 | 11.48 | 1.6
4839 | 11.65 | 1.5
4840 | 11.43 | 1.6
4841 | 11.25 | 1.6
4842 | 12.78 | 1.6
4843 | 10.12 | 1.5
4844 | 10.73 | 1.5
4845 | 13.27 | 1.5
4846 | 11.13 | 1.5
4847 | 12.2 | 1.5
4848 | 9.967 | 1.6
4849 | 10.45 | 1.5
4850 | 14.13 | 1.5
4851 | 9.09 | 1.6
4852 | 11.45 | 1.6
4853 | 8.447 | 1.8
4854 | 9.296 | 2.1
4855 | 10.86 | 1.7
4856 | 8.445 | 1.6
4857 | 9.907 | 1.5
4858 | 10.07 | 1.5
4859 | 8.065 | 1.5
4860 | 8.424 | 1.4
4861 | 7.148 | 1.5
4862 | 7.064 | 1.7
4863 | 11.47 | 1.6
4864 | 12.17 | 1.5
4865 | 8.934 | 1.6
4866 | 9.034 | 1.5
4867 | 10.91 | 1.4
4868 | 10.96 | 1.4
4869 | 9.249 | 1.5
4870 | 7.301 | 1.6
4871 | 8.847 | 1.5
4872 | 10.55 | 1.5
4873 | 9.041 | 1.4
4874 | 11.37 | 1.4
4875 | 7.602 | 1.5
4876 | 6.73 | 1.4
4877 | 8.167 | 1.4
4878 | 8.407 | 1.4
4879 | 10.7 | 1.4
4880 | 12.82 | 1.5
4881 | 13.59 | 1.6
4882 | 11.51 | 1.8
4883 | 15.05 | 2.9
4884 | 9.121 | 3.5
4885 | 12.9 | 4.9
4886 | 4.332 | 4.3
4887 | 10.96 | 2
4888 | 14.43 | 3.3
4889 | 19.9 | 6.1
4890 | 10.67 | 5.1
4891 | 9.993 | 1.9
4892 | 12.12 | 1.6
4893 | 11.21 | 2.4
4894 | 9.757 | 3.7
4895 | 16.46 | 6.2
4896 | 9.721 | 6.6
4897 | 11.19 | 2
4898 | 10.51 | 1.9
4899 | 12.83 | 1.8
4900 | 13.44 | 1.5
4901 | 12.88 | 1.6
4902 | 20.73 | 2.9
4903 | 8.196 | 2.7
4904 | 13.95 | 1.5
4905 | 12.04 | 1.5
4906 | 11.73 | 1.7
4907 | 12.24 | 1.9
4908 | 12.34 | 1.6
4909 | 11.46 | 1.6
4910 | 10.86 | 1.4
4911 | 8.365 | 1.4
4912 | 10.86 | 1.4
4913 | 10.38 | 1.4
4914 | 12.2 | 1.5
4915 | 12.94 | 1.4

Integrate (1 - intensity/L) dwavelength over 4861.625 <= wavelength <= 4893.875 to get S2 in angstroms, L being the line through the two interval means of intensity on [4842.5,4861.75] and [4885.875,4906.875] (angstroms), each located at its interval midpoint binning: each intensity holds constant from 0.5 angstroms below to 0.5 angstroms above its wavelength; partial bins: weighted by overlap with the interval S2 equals 2.6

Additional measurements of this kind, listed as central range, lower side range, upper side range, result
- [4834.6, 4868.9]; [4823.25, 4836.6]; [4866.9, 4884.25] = 1.2 angstroms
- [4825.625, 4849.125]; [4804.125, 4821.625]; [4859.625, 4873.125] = -2.6 angstroms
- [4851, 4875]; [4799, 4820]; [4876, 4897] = 3.9 angstroms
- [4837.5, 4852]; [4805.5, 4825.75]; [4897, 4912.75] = -0.1 angstroms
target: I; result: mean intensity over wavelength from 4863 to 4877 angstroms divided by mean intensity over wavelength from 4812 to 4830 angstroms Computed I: 0.8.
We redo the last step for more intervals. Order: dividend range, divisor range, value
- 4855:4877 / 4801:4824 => 0.83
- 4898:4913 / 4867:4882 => 1.24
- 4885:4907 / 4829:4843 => 1.07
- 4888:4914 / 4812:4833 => 1.08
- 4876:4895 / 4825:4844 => 1.00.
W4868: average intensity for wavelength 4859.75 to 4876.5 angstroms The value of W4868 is 9.24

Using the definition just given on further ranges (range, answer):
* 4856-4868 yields 9.41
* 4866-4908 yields 11.3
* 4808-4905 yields 11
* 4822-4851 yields 11.4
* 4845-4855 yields 10.8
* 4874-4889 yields 10.8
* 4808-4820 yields 11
